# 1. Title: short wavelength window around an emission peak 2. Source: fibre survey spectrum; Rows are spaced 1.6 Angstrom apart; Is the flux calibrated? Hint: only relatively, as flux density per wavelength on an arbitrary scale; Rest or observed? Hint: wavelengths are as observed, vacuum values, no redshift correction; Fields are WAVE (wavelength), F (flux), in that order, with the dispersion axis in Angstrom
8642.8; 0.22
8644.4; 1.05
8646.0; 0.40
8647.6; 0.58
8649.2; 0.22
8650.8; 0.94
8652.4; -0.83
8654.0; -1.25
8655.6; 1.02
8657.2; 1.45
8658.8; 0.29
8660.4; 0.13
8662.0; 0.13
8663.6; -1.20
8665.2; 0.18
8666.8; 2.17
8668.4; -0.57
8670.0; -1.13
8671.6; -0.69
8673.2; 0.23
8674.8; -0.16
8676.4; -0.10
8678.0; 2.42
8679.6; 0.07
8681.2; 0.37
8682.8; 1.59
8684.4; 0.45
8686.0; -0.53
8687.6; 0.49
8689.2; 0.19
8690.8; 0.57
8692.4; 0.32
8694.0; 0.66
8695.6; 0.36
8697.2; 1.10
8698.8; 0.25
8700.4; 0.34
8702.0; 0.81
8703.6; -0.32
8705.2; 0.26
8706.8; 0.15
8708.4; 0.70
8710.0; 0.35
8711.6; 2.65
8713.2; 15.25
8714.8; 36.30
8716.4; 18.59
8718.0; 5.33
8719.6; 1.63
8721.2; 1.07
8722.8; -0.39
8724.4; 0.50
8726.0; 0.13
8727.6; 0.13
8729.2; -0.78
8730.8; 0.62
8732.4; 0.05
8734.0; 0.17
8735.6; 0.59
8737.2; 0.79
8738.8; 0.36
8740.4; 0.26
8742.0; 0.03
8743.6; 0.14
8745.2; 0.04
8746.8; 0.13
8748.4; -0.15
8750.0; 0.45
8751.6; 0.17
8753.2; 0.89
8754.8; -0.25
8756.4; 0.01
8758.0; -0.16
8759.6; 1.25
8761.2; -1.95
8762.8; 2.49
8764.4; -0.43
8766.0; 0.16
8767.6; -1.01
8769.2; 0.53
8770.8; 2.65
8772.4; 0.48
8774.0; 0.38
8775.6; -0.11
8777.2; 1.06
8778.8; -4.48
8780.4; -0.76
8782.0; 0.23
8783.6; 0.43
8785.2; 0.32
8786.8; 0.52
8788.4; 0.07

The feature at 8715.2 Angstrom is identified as [O III]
